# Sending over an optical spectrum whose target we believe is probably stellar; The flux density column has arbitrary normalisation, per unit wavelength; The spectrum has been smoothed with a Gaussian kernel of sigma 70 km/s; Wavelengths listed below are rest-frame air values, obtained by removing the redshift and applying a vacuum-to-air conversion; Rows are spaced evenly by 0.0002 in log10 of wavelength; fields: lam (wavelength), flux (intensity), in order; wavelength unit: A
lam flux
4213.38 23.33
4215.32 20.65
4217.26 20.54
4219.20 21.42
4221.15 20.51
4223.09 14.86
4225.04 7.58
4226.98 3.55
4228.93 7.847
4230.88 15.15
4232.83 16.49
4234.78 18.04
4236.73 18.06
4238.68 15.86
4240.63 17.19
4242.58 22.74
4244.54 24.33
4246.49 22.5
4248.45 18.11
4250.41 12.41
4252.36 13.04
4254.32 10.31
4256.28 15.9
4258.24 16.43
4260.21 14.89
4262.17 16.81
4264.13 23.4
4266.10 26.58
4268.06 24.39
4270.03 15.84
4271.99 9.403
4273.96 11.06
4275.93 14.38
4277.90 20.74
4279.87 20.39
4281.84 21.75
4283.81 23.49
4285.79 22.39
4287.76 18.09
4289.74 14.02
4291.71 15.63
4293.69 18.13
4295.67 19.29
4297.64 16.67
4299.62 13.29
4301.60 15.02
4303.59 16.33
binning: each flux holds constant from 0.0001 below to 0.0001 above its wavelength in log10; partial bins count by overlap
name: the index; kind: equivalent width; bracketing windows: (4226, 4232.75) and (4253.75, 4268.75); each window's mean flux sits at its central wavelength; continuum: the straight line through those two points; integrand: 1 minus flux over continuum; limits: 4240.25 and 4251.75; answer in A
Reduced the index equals -4.2 A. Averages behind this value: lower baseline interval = 9.86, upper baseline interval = 18.7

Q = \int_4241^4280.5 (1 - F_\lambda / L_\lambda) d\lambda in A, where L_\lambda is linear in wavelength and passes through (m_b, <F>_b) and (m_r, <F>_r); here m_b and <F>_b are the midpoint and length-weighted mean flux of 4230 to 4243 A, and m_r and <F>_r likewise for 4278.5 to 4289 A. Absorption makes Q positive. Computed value 3.2 A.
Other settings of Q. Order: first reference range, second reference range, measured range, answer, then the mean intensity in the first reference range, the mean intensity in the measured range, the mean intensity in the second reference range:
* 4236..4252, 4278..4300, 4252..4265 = 1.9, 18.7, 15.9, 18.7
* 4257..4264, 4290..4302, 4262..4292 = -3.9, 16.9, 18.8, 16.3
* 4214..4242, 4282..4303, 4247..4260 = 1.4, 15.8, 14.7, 17.7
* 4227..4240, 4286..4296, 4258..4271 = -3.2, 14.4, 19.9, 17.3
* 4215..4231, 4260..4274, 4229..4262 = -0.7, 14.4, 16.7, 18.4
